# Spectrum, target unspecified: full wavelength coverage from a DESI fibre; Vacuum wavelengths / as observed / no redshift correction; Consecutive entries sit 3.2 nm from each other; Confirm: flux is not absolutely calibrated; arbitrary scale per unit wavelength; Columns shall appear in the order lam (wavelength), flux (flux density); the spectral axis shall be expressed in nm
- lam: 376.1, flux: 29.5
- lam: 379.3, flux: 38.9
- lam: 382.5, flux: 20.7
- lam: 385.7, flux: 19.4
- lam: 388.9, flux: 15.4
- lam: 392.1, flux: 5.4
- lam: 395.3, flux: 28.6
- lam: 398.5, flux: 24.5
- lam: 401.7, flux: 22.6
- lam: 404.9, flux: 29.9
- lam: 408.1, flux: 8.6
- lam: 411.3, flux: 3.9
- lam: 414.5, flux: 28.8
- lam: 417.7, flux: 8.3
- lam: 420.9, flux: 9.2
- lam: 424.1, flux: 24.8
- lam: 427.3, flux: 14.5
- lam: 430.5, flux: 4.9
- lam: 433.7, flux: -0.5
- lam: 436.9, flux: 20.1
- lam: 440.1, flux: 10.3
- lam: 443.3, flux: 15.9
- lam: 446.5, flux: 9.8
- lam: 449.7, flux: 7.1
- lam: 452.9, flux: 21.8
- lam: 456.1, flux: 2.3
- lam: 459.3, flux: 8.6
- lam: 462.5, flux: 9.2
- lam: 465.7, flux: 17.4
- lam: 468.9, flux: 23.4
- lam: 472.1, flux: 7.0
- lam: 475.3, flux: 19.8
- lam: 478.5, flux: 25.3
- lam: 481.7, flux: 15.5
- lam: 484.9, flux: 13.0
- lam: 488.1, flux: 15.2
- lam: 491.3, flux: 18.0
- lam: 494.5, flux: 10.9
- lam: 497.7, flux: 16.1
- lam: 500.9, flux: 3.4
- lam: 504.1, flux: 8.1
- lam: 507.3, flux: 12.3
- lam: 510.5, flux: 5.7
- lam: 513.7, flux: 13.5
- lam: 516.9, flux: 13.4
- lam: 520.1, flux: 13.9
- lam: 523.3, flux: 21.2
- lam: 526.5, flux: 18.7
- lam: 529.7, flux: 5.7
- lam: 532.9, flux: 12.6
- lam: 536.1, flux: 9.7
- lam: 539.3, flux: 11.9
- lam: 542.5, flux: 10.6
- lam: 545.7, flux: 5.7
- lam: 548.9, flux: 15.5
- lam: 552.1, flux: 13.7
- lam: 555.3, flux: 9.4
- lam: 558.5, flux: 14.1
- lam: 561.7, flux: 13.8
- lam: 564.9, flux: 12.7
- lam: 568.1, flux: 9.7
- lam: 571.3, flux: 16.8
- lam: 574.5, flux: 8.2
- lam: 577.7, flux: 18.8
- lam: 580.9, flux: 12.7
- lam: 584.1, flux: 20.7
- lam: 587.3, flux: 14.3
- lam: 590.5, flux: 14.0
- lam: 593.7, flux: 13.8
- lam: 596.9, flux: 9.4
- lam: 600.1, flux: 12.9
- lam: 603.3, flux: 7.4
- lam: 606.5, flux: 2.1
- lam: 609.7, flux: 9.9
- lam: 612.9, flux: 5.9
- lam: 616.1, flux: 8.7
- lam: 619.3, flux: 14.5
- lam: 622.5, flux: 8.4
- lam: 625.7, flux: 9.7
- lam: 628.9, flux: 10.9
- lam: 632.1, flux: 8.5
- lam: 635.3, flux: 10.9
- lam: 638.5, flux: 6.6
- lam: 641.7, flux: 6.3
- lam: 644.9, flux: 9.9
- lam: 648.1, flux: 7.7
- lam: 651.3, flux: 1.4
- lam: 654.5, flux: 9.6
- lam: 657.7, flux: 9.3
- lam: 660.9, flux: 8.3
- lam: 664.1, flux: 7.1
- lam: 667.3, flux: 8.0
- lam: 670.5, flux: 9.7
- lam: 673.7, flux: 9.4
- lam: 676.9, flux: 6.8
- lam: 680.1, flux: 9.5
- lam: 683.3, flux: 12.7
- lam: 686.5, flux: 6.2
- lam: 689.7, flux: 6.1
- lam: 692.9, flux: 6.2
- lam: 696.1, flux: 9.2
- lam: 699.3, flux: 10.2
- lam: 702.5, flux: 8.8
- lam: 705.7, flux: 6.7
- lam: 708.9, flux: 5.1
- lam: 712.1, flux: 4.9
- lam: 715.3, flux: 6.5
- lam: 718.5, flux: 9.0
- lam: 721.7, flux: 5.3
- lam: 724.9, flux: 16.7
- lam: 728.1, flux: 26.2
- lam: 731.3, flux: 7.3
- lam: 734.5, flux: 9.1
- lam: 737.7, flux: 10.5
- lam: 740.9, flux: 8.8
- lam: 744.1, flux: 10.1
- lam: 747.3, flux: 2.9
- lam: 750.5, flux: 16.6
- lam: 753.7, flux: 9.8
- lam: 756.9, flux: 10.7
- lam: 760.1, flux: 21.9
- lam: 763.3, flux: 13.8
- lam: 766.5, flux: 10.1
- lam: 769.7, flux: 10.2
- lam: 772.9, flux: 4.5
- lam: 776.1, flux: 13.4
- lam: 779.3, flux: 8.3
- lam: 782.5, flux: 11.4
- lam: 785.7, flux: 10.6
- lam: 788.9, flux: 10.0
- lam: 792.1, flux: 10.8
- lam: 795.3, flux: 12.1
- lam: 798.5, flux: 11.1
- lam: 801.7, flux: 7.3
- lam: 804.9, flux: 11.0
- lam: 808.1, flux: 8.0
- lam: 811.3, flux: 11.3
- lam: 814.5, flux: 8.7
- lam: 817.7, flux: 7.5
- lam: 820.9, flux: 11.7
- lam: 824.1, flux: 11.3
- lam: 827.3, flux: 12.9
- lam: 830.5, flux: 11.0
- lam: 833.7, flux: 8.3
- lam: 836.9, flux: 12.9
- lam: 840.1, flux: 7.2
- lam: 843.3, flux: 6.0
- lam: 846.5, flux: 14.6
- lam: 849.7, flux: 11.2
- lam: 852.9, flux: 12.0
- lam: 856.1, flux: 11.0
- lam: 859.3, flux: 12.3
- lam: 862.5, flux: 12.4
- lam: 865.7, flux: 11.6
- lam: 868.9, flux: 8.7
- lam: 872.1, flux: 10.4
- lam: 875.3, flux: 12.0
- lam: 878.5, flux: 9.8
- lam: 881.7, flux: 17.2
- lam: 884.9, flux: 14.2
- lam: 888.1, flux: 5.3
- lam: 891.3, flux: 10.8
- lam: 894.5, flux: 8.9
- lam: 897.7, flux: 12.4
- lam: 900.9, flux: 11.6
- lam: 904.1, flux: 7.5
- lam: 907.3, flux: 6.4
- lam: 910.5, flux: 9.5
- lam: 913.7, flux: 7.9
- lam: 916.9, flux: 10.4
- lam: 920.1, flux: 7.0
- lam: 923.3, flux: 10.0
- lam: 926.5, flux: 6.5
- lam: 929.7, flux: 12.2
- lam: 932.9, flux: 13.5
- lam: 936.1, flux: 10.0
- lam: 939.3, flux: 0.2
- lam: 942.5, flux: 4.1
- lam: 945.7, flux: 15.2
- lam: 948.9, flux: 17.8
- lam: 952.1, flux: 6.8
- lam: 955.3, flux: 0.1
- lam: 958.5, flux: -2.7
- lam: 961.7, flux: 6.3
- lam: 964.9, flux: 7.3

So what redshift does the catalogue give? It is 0.95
